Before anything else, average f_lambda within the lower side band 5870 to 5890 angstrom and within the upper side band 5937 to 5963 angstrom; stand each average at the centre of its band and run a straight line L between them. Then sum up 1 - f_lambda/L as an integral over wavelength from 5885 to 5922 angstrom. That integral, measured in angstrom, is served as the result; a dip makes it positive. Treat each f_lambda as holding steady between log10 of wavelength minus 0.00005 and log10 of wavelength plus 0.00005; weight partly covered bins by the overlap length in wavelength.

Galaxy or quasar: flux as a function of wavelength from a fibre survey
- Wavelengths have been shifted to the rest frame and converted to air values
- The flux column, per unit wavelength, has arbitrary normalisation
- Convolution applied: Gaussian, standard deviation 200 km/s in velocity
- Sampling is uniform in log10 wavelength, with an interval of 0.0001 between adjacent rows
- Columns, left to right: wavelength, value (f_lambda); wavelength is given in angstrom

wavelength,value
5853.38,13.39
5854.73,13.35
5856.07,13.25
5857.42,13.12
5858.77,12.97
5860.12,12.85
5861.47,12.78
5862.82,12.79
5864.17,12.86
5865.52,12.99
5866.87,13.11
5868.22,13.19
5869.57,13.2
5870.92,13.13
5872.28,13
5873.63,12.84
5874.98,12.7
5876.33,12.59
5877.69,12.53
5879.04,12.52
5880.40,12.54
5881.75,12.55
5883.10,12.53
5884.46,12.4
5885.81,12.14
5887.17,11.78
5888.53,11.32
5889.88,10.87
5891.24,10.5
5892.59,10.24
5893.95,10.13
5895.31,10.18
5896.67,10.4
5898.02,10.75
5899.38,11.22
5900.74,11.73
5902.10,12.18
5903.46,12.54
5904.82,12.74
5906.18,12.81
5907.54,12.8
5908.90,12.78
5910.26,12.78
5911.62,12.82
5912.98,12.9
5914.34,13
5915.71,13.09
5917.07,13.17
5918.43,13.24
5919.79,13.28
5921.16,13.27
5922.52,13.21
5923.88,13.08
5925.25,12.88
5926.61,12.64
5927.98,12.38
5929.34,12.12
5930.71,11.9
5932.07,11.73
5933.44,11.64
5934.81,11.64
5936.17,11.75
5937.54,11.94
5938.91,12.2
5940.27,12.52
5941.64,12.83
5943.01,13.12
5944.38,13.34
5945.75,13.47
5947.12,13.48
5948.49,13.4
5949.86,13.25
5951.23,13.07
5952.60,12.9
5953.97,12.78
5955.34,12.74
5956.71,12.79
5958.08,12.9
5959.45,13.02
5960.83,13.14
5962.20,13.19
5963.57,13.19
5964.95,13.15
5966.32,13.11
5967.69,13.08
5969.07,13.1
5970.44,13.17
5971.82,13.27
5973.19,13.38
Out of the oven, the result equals 1.7 angstrom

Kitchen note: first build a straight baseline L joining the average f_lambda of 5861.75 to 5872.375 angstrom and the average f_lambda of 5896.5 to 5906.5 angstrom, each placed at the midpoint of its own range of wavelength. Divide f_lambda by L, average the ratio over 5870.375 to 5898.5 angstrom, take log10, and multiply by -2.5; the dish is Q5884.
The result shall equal 0.06 mag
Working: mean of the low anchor 13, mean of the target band 11.8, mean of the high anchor 11.8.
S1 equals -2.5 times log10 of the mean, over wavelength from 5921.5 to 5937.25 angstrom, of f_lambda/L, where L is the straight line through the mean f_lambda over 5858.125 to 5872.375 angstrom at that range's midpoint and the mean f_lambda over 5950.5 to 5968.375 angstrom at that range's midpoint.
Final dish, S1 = 0.06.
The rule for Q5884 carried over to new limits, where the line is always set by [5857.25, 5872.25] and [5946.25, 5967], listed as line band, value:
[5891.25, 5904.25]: 0.18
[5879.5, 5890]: 0.08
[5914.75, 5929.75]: 0.01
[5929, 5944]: 0.08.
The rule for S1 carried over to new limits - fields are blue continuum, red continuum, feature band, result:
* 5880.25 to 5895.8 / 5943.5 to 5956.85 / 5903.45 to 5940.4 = -0.02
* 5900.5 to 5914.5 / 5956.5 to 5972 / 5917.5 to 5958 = 0.01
